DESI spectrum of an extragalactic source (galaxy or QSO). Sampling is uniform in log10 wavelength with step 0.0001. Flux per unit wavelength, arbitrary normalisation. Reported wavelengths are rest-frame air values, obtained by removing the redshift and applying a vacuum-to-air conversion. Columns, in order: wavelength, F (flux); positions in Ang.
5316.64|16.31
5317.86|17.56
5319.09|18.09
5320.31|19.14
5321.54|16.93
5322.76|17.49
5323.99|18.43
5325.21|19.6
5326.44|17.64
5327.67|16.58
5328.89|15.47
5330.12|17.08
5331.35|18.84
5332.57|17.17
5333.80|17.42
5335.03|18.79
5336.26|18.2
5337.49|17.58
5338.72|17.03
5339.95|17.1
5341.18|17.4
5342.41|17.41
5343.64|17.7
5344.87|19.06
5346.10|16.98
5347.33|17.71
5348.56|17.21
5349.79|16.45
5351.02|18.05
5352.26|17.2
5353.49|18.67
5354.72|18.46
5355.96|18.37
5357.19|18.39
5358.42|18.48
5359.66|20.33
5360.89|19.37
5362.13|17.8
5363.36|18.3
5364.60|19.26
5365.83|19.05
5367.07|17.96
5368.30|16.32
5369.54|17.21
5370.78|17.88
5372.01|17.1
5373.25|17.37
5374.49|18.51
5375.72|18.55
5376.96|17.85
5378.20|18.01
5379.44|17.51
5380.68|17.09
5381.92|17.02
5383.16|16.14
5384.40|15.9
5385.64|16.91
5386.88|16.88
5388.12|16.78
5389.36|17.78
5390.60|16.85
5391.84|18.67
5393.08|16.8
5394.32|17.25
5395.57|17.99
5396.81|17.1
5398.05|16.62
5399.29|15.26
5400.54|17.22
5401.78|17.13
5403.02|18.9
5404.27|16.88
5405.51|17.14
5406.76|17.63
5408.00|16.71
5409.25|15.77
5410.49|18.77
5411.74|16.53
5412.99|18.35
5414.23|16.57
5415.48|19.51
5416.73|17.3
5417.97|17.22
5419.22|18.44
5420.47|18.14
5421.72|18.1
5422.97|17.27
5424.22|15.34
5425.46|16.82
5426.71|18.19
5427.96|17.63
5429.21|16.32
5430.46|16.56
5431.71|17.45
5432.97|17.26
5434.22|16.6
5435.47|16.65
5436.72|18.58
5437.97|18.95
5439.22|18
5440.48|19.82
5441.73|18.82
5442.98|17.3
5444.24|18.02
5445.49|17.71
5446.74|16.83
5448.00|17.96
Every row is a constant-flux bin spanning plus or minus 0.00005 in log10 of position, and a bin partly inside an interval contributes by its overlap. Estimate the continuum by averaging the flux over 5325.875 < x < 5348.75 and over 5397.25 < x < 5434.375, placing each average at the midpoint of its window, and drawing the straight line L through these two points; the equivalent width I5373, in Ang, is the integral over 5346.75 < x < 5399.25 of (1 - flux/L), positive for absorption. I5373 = -0.8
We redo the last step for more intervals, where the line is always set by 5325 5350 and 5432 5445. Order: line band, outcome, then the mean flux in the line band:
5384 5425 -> 1.3 Ang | 17.3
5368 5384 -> 0.2 Ang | 17.4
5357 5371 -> -0.6 Ang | 18.4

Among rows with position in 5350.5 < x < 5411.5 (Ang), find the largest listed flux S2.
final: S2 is 20.33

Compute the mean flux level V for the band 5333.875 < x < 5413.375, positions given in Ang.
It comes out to 17.6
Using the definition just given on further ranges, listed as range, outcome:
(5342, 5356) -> 17.8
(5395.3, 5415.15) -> 17.2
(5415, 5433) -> 17.4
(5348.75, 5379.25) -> 18.1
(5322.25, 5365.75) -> 17.9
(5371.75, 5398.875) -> 17.3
